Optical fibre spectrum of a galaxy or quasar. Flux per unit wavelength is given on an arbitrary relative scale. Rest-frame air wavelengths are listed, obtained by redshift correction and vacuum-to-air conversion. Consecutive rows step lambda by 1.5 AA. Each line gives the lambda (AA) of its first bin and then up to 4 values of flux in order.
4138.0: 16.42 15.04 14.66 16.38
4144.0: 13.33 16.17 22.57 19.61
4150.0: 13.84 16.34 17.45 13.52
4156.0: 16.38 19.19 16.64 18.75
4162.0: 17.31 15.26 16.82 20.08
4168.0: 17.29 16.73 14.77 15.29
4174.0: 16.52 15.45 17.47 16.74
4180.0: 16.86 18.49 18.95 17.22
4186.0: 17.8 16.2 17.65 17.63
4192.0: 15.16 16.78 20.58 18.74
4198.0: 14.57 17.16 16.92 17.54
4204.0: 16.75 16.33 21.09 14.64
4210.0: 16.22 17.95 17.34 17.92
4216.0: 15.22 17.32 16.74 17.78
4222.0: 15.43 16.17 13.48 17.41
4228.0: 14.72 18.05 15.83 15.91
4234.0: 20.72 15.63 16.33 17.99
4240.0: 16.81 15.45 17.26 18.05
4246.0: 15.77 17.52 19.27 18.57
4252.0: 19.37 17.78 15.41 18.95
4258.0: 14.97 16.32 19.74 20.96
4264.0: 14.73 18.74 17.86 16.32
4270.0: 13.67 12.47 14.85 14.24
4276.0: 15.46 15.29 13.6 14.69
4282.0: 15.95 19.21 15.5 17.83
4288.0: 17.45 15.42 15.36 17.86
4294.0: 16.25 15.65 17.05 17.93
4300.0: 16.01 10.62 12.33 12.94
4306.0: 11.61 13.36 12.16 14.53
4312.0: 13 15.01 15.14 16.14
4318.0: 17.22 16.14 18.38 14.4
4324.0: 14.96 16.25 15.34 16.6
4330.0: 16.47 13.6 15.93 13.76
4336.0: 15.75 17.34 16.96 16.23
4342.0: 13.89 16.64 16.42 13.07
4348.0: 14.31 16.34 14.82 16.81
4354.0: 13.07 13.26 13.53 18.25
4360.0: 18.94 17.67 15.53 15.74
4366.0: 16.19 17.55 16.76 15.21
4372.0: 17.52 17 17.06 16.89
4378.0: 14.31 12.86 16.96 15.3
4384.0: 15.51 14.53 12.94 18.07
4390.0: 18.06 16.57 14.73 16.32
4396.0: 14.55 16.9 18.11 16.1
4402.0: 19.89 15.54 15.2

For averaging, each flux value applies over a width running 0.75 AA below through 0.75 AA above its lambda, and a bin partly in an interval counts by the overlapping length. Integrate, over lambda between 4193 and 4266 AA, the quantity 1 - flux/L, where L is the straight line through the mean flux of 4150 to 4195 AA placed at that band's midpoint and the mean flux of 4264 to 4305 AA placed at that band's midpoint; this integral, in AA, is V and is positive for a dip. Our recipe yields -4.1 AA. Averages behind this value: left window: 16.9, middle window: 17.2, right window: 15.6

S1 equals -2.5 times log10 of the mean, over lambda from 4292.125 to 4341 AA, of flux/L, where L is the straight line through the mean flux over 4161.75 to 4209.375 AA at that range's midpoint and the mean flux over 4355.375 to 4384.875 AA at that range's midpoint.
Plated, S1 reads 0.08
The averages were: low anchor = 17.1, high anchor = 16.2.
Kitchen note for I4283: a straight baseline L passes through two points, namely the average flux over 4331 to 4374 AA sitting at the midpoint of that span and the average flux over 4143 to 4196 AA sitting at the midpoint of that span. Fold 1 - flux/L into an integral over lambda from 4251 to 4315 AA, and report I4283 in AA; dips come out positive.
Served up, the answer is 2.4 AA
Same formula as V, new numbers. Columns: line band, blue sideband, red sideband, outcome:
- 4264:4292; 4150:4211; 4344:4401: 1.1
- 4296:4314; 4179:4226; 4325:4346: 2.4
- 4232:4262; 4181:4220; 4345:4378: -1.0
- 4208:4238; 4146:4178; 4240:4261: 1.2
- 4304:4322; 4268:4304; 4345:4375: 1.1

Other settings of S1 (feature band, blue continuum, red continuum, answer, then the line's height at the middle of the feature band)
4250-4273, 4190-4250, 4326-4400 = -0.02 mag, 16.6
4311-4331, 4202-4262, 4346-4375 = 0.04 mag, 16.3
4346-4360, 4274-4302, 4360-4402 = 0.07 mag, 16.1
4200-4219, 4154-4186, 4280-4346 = -0.03 mag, 16.6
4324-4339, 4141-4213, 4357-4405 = 0.05 mag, 16.5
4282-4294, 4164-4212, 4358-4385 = -0.01 mag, 16.7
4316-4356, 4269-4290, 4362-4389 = 0.01 mag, 15.7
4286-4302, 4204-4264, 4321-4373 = 0.01 mag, 16.4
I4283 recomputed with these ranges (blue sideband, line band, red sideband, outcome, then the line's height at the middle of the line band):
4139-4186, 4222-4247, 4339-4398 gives -0.1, 16.5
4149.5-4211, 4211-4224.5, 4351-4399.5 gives 0.0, 16.8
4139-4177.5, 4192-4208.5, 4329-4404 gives -0.9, 16.5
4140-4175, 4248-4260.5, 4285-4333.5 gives -1.4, 15.8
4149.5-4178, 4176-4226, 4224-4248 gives -1.2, 16.6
